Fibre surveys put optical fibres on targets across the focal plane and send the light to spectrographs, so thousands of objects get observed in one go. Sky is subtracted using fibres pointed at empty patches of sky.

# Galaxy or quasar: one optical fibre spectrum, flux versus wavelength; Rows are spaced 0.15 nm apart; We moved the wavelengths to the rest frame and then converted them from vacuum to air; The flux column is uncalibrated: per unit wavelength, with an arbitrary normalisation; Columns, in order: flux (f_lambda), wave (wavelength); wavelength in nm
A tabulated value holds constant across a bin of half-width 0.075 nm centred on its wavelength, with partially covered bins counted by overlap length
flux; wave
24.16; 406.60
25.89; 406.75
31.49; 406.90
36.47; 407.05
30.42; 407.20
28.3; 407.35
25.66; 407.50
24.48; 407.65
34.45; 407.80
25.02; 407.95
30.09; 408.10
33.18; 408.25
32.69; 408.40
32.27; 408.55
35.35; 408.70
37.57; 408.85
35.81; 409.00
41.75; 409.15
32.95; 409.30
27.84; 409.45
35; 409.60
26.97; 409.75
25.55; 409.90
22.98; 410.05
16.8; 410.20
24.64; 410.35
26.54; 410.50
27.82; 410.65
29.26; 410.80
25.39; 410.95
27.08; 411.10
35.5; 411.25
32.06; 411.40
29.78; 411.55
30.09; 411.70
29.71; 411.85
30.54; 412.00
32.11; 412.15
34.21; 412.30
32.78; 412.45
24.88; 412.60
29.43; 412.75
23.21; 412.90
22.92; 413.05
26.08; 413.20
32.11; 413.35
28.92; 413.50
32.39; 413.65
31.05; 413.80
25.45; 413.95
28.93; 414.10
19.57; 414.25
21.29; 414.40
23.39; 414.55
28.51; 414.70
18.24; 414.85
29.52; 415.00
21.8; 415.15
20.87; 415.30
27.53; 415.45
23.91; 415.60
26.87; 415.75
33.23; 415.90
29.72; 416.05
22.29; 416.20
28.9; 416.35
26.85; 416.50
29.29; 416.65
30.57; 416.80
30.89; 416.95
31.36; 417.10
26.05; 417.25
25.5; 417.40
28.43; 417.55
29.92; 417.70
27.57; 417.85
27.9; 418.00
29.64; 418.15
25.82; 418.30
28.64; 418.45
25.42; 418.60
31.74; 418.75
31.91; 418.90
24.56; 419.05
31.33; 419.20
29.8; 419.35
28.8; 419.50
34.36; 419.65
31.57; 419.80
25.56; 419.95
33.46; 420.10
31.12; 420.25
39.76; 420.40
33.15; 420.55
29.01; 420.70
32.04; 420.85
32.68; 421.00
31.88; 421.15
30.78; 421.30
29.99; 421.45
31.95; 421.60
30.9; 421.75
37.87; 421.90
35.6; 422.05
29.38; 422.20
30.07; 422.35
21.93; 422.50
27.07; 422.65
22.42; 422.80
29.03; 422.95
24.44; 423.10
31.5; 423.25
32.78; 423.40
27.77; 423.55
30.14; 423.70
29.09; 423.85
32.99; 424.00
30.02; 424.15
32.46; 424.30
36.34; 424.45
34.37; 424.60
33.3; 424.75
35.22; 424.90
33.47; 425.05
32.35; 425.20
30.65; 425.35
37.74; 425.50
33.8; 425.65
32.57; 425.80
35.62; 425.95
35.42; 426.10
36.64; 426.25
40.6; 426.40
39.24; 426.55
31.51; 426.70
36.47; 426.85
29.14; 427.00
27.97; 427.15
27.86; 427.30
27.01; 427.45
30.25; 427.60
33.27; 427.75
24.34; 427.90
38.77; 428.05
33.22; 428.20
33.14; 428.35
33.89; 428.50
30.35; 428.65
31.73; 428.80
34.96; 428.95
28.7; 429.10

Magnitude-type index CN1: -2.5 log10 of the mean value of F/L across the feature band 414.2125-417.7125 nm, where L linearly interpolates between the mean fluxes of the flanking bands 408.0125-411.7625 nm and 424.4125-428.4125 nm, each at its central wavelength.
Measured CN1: 0.18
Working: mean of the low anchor 30.2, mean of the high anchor 33.3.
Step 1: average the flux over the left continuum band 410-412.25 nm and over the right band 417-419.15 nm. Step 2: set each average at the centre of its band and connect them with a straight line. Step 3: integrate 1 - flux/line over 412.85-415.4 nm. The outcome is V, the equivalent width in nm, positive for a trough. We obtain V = 0.235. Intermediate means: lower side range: 28.1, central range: 25.6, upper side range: 28.2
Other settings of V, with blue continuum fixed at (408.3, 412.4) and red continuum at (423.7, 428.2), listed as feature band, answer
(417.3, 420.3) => 0.25 nm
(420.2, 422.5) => 0.01 nm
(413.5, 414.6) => 0.17 nm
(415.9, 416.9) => 0.09 nm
